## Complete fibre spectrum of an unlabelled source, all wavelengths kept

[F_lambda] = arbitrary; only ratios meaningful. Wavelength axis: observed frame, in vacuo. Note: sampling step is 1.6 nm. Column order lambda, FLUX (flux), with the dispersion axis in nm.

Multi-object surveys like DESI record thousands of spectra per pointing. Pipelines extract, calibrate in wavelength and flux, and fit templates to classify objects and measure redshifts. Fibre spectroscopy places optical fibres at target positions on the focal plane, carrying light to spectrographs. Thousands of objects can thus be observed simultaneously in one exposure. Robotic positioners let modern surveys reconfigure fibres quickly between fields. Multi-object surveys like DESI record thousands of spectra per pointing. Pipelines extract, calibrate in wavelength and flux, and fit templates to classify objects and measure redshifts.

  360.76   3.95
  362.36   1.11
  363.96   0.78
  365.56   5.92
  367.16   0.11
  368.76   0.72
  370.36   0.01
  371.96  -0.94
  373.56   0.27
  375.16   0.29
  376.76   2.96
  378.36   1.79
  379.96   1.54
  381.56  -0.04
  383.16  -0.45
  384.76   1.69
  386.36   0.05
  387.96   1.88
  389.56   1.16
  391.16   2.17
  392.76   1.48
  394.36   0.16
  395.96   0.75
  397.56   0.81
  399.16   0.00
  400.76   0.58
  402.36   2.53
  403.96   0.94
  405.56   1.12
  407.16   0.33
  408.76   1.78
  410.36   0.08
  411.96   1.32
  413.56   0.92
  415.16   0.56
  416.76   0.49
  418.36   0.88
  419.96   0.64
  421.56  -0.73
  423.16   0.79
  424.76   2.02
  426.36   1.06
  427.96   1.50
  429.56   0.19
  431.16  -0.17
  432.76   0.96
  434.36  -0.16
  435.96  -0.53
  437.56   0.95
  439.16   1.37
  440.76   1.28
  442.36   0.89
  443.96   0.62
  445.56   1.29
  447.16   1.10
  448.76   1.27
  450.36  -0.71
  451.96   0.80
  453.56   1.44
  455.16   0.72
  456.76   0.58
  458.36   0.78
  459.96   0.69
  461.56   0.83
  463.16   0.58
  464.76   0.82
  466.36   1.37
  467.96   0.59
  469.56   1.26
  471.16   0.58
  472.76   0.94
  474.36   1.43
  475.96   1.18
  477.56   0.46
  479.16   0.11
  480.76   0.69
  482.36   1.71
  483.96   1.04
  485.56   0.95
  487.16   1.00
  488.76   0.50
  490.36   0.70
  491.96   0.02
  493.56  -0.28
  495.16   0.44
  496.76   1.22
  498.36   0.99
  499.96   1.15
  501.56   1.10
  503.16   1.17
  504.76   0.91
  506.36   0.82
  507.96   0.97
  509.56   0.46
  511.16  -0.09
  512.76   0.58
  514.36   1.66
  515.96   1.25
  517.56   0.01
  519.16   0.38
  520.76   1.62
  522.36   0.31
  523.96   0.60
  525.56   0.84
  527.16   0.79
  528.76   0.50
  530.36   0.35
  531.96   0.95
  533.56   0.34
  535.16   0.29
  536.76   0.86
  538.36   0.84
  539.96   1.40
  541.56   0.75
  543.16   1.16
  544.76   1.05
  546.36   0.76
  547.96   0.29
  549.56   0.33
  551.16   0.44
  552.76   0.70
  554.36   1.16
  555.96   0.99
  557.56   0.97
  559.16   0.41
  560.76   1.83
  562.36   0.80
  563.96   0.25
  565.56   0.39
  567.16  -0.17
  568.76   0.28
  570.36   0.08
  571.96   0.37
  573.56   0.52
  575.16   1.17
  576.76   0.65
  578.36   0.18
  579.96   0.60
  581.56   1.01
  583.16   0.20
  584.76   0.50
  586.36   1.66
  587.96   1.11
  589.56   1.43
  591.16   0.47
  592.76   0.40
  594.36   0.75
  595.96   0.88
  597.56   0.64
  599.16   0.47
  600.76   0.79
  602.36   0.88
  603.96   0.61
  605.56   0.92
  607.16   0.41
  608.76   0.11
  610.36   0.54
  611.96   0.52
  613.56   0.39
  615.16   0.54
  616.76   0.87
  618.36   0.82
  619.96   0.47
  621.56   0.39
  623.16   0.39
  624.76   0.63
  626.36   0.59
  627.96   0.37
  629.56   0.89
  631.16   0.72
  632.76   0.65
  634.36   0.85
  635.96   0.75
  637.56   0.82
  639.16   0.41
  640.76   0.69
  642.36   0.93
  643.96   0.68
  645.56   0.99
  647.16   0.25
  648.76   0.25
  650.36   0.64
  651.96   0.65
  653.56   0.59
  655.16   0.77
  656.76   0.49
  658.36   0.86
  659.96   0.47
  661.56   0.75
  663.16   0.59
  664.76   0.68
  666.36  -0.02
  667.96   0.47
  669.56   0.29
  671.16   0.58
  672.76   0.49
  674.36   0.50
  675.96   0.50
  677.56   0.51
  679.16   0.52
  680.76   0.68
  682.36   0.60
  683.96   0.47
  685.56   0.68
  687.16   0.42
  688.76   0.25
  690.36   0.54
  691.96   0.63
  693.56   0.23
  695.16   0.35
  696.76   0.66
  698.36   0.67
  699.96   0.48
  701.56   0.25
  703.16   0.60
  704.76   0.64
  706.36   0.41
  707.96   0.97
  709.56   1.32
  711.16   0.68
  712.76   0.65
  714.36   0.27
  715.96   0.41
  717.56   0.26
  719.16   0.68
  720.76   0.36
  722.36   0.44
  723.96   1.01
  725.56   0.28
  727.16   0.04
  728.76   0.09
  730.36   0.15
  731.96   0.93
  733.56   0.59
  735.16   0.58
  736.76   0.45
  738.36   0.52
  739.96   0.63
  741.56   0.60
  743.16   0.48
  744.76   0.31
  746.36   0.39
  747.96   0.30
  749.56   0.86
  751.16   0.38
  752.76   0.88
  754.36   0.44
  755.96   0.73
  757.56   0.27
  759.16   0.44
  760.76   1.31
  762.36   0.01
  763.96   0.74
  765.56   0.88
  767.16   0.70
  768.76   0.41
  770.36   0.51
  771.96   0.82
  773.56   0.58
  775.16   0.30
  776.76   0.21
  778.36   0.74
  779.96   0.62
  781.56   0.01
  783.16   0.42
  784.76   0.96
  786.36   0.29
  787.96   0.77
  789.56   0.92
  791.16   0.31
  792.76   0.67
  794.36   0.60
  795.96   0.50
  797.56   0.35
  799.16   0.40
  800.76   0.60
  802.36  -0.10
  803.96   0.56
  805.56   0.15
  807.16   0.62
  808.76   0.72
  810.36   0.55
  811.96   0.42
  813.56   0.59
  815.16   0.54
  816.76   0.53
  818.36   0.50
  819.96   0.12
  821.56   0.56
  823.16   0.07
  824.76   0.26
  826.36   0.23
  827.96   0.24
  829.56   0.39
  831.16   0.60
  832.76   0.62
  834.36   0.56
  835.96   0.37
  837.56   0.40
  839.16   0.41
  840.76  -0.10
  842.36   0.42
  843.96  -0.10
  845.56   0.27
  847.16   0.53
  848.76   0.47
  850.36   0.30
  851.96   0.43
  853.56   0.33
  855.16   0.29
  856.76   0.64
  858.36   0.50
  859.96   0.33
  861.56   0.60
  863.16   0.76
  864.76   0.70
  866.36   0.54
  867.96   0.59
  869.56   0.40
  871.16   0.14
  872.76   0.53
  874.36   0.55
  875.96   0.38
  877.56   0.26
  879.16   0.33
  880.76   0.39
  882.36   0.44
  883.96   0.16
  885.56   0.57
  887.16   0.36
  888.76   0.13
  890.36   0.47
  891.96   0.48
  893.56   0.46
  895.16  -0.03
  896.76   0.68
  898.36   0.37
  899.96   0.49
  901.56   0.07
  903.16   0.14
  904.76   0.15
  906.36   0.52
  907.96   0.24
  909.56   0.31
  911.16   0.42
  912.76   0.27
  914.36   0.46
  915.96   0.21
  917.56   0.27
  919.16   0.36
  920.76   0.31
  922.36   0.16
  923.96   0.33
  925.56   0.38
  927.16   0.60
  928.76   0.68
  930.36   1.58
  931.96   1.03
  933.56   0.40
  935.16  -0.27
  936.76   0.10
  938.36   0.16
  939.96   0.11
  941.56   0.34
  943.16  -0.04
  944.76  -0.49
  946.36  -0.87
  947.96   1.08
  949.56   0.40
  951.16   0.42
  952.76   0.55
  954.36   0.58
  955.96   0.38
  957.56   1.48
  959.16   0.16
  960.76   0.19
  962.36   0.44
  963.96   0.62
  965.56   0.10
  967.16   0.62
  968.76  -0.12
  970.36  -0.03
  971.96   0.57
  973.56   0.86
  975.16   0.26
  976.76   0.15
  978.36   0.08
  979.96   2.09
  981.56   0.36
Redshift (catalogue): 0.08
